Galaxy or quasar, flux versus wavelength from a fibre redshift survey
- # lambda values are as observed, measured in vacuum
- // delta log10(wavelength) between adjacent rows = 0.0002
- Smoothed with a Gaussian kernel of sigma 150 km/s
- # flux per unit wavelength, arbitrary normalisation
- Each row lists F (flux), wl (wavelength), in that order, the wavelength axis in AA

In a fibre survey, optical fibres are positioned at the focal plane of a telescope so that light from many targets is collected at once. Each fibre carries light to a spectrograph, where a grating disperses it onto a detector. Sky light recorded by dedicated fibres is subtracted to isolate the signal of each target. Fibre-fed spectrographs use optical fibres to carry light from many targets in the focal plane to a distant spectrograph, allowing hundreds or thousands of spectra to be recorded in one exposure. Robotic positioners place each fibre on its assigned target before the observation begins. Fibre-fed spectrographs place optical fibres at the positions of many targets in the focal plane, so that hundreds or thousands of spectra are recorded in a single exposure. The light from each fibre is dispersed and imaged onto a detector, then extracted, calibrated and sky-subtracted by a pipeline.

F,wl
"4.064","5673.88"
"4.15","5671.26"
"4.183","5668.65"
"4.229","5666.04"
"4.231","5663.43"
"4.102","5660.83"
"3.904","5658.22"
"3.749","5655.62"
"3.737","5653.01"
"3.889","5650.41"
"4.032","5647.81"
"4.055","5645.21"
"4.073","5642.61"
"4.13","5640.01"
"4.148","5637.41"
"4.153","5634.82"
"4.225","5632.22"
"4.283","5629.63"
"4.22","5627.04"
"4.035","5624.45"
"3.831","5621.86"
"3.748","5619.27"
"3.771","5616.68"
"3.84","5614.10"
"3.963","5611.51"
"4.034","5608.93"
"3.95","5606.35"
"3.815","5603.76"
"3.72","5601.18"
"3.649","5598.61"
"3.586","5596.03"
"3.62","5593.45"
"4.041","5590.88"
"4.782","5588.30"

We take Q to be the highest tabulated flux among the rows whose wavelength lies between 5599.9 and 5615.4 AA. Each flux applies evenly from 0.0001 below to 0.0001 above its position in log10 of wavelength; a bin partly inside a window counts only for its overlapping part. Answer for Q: 4.034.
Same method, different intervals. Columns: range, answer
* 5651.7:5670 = 4.231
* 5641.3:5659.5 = 4.073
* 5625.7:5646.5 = 4.283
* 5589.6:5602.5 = 4.041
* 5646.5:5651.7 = 4.032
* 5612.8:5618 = 3.84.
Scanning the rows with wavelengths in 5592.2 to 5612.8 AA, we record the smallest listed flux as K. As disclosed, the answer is 3.586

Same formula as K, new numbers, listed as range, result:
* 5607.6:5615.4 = 3.84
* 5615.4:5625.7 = 3.748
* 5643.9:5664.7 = 3.737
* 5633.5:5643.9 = 4.073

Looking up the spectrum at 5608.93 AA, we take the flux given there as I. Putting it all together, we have 4.034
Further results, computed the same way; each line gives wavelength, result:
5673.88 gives 4.064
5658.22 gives 3.904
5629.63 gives 4.283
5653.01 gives 3.737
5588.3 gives 4.782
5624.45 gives 4.035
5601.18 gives 3.72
